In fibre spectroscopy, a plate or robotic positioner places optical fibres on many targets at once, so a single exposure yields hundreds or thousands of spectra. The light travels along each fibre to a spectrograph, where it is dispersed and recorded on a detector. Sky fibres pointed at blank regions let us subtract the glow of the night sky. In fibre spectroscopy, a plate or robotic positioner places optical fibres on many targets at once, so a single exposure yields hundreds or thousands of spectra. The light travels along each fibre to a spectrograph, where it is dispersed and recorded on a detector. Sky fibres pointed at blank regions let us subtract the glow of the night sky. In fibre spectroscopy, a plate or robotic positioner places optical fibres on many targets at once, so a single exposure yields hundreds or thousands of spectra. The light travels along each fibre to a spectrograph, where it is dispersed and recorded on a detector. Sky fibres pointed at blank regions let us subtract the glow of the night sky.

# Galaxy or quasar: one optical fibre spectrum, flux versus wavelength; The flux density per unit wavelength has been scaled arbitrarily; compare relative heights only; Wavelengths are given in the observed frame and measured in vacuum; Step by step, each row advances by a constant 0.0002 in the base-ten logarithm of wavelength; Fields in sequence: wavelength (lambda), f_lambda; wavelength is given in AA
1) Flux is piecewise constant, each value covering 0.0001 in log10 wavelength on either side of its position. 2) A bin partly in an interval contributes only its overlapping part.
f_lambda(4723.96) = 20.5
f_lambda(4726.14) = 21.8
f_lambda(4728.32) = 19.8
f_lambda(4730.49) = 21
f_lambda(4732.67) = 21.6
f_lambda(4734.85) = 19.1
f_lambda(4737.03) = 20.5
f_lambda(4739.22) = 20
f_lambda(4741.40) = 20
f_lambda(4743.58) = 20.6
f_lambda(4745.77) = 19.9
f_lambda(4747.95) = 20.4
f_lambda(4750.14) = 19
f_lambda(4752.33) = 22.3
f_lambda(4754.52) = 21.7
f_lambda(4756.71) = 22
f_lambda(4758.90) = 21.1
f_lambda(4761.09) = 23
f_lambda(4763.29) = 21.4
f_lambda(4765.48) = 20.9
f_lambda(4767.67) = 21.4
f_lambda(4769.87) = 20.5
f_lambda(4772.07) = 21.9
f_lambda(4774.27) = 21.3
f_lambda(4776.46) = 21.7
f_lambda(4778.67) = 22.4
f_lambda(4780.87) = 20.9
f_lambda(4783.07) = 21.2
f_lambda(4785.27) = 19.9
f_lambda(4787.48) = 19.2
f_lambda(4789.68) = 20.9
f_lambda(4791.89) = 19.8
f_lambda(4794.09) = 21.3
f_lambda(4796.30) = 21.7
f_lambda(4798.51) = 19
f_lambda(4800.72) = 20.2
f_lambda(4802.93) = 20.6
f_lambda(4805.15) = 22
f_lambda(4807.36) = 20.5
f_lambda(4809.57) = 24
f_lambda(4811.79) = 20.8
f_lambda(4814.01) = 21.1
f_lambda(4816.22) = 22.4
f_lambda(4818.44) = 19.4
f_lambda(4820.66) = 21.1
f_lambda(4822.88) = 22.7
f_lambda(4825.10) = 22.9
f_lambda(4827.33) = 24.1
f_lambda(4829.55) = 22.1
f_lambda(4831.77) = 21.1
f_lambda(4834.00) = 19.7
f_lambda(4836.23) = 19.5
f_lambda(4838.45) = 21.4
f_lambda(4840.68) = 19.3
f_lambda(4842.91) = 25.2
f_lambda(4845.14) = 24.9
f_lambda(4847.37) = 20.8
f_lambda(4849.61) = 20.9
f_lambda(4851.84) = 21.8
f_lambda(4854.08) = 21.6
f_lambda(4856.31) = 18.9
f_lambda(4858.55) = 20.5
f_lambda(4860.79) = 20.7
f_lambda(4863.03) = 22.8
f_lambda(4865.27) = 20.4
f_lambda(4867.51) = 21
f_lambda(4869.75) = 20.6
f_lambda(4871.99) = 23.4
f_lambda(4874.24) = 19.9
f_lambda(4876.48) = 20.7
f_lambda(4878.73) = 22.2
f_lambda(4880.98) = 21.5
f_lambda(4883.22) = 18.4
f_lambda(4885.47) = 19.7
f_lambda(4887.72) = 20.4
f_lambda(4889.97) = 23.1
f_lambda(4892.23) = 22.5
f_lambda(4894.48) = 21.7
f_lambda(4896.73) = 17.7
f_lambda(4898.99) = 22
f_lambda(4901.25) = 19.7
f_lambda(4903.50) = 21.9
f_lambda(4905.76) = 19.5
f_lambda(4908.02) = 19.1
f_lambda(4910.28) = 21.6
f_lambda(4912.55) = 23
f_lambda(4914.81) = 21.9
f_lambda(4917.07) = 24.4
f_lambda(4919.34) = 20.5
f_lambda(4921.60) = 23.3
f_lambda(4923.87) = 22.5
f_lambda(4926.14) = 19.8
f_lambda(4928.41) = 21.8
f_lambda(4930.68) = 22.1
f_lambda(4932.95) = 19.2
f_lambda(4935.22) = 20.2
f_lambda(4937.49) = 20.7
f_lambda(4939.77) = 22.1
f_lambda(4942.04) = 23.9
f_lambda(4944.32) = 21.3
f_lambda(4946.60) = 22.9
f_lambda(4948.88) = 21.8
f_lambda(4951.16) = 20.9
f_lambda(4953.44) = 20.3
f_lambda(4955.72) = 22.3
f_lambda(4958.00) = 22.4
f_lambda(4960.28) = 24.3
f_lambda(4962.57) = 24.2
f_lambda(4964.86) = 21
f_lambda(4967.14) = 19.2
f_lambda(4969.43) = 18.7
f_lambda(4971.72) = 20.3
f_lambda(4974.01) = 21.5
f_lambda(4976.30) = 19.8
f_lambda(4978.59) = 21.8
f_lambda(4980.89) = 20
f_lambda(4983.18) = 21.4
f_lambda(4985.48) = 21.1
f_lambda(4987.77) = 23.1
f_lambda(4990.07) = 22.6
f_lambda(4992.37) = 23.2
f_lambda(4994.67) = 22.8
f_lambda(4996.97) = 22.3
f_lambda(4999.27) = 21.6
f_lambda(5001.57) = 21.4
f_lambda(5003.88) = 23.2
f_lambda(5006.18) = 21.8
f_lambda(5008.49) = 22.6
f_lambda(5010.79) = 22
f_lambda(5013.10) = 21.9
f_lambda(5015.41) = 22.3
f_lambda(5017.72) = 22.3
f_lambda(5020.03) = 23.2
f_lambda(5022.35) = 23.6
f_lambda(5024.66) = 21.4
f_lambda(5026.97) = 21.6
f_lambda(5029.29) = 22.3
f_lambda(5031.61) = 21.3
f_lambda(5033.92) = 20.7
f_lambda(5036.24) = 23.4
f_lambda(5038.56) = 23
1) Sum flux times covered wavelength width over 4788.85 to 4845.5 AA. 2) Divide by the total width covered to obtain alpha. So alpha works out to 21.4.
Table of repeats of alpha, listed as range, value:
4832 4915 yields 21.1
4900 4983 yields 21.4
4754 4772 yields 21.5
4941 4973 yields 21.7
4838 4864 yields 21.6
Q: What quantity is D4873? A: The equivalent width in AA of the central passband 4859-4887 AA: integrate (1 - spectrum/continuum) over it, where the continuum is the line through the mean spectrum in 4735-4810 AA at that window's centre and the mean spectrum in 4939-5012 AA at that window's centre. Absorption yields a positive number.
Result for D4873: 0.6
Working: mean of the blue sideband 20.9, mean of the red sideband 21.8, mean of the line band 20.9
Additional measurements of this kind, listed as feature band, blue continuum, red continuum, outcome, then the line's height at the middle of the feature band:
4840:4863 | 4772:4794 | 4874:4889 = -1.1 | 20.6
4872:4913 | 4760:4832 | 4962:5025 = 1.3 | 21.5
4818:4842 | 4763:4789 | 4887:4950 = -0.1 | 21.2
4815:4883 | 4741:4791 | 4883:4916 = -1.5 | 20.9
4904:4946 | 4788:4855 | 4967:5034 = 0.2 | 21.6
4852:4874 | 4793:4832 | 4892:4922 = 0.3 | 21.4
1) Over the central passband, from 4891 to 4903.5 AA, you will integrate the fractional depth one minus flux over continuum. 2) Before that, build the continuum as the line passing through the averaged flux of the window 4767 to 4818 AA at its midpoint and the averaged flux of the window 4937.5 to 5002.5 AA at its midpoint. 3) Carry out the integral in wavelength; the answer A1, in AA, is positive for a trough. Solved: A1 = 0.3 AA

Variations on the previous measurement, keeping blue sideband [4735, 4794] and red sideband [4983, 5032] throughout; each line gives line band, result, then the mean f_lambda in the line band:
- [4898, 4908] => 0.5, 20.6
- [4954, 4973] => 0.4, 21.5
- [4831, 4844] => 0.2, 21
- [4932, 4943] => 0.3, 21.2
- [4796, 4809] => 0.2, 20.7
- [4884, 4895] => 0.1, 21.4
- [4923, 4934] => 0.4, 21.1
